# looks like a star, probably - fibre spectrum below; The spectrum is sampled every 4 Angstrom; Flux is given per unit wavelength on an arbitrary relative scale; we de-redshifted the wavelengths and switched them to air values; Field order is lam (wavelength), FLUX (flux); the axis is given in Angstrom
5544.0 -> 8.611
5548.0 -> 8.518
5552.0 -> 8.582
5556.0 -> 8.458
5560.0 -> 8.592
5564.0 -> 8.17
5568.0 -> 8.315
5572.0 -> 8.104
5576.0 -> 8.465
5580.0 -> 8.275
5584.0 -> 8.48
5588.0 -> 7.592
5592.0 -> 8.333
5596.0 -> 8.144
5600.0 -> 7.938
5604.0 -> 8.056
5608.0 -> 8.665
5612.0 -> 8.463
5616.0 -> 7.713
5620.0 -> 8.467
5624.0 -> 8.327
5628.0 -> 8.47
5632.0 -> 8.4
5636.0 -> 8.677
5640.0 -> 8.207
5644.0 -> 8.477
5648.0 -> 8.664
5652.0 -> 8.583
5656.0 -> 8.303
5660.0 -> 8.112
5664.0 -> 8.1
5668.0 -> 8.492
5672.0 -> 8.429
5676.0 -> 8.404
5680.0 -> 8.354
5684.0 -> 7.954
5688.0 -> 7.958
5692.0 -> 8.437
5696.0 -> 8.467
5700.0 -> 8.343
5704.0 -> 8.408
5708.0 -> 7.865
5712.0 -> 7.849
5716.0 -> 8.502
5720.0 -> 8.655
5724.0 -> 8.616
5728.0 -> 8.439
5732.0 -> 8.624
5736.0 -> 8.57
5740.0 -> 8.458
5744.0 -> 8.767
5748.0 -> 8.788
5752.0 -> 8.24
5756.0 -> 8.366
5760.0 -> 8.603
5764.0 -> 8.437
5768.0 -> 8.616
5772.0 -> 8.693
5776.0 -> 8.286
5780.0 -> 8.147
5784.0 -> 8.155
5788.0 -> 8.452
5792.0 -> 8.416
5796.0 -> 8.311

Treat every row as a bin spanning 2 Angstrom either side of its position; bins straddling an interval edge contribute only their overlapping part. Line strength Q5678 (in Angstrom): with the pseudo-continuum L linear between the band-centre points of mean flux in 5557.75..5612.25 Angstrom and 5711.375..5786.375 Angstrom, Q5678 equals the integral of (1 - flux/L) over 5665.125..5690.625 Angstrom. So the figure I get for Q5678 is 0.3 Angstrom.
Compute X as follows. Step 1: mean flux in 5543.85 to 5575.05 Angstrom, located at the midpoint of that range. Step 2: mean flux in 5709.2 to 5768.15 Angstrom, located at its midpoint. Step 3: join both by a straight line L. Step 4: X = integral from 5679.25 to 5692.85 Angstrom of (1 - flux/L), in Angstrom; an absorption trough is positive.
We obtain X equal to 0.5 Angstrom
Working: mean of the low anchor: 8.41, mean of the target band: 8.14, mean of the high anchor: 8.49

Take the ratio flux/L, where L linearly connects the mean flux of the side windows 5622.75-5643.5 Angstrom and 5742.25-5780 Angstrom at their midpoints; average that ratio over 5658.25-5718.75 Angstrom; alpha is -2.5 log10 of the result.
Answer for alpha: 0.03 mag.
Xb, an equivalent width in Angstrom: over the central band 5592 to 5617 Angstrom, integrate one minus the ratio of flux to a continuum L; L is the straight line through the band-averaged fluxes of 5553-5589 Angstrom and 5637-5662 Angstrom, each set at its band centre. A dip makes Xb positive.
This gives 0.4 Angstrom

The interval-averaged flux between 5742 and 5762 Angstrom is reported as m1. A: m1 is 8.55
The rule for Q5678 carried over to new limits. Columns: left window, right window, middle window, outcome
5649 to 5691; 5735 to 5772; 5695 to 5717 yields 0.47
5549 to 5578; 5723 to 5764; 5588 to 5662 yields 1.11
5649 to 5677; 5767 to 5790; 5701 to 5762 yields -0.56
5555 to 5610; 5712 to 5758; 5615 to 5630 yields 0.08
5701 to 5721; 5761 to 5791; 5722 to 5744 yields -0.70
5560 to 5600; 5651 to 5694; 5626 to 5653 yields -0.78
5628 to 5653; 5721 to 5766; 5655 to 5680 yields 0.58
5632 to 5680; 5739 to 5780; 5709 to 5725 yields 0.20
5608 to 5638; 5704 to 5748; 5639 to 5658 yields -0.14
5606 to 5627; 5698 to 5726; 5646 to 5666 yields -0.06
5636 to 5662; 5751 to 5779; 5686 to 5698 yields 0.20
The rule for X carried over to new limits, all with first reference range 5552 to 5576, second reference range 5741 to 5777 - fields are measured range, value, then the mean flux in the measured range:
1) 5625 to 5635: -0.03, 8.45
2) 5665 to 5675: 0.04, 8.42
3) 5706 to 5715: 0.60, 7.93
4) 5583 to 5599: 0.54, 8.1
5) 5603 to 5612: -0.02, 8.42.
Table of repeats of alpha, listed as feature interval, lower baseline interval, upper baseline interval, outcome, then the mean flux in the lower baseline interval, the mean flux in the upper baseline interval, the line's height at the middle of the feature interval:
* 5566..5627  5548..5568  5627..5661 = 0.03 mag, 8.44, 8.44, 8.44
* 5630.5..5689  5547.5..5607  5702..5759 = 0.00 mag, 8.27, 8.44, 8.36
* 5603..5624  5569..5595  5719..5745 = 0.00 mag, 8.21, 8.58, 8.29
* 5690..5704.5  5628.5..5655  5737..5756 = 0.01 mag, 8.49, 8.54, 8.52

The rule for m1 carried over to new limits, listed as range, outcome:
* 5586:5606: 8.01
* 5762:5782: 8.44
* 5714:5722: 8.58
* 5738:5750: 8.67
